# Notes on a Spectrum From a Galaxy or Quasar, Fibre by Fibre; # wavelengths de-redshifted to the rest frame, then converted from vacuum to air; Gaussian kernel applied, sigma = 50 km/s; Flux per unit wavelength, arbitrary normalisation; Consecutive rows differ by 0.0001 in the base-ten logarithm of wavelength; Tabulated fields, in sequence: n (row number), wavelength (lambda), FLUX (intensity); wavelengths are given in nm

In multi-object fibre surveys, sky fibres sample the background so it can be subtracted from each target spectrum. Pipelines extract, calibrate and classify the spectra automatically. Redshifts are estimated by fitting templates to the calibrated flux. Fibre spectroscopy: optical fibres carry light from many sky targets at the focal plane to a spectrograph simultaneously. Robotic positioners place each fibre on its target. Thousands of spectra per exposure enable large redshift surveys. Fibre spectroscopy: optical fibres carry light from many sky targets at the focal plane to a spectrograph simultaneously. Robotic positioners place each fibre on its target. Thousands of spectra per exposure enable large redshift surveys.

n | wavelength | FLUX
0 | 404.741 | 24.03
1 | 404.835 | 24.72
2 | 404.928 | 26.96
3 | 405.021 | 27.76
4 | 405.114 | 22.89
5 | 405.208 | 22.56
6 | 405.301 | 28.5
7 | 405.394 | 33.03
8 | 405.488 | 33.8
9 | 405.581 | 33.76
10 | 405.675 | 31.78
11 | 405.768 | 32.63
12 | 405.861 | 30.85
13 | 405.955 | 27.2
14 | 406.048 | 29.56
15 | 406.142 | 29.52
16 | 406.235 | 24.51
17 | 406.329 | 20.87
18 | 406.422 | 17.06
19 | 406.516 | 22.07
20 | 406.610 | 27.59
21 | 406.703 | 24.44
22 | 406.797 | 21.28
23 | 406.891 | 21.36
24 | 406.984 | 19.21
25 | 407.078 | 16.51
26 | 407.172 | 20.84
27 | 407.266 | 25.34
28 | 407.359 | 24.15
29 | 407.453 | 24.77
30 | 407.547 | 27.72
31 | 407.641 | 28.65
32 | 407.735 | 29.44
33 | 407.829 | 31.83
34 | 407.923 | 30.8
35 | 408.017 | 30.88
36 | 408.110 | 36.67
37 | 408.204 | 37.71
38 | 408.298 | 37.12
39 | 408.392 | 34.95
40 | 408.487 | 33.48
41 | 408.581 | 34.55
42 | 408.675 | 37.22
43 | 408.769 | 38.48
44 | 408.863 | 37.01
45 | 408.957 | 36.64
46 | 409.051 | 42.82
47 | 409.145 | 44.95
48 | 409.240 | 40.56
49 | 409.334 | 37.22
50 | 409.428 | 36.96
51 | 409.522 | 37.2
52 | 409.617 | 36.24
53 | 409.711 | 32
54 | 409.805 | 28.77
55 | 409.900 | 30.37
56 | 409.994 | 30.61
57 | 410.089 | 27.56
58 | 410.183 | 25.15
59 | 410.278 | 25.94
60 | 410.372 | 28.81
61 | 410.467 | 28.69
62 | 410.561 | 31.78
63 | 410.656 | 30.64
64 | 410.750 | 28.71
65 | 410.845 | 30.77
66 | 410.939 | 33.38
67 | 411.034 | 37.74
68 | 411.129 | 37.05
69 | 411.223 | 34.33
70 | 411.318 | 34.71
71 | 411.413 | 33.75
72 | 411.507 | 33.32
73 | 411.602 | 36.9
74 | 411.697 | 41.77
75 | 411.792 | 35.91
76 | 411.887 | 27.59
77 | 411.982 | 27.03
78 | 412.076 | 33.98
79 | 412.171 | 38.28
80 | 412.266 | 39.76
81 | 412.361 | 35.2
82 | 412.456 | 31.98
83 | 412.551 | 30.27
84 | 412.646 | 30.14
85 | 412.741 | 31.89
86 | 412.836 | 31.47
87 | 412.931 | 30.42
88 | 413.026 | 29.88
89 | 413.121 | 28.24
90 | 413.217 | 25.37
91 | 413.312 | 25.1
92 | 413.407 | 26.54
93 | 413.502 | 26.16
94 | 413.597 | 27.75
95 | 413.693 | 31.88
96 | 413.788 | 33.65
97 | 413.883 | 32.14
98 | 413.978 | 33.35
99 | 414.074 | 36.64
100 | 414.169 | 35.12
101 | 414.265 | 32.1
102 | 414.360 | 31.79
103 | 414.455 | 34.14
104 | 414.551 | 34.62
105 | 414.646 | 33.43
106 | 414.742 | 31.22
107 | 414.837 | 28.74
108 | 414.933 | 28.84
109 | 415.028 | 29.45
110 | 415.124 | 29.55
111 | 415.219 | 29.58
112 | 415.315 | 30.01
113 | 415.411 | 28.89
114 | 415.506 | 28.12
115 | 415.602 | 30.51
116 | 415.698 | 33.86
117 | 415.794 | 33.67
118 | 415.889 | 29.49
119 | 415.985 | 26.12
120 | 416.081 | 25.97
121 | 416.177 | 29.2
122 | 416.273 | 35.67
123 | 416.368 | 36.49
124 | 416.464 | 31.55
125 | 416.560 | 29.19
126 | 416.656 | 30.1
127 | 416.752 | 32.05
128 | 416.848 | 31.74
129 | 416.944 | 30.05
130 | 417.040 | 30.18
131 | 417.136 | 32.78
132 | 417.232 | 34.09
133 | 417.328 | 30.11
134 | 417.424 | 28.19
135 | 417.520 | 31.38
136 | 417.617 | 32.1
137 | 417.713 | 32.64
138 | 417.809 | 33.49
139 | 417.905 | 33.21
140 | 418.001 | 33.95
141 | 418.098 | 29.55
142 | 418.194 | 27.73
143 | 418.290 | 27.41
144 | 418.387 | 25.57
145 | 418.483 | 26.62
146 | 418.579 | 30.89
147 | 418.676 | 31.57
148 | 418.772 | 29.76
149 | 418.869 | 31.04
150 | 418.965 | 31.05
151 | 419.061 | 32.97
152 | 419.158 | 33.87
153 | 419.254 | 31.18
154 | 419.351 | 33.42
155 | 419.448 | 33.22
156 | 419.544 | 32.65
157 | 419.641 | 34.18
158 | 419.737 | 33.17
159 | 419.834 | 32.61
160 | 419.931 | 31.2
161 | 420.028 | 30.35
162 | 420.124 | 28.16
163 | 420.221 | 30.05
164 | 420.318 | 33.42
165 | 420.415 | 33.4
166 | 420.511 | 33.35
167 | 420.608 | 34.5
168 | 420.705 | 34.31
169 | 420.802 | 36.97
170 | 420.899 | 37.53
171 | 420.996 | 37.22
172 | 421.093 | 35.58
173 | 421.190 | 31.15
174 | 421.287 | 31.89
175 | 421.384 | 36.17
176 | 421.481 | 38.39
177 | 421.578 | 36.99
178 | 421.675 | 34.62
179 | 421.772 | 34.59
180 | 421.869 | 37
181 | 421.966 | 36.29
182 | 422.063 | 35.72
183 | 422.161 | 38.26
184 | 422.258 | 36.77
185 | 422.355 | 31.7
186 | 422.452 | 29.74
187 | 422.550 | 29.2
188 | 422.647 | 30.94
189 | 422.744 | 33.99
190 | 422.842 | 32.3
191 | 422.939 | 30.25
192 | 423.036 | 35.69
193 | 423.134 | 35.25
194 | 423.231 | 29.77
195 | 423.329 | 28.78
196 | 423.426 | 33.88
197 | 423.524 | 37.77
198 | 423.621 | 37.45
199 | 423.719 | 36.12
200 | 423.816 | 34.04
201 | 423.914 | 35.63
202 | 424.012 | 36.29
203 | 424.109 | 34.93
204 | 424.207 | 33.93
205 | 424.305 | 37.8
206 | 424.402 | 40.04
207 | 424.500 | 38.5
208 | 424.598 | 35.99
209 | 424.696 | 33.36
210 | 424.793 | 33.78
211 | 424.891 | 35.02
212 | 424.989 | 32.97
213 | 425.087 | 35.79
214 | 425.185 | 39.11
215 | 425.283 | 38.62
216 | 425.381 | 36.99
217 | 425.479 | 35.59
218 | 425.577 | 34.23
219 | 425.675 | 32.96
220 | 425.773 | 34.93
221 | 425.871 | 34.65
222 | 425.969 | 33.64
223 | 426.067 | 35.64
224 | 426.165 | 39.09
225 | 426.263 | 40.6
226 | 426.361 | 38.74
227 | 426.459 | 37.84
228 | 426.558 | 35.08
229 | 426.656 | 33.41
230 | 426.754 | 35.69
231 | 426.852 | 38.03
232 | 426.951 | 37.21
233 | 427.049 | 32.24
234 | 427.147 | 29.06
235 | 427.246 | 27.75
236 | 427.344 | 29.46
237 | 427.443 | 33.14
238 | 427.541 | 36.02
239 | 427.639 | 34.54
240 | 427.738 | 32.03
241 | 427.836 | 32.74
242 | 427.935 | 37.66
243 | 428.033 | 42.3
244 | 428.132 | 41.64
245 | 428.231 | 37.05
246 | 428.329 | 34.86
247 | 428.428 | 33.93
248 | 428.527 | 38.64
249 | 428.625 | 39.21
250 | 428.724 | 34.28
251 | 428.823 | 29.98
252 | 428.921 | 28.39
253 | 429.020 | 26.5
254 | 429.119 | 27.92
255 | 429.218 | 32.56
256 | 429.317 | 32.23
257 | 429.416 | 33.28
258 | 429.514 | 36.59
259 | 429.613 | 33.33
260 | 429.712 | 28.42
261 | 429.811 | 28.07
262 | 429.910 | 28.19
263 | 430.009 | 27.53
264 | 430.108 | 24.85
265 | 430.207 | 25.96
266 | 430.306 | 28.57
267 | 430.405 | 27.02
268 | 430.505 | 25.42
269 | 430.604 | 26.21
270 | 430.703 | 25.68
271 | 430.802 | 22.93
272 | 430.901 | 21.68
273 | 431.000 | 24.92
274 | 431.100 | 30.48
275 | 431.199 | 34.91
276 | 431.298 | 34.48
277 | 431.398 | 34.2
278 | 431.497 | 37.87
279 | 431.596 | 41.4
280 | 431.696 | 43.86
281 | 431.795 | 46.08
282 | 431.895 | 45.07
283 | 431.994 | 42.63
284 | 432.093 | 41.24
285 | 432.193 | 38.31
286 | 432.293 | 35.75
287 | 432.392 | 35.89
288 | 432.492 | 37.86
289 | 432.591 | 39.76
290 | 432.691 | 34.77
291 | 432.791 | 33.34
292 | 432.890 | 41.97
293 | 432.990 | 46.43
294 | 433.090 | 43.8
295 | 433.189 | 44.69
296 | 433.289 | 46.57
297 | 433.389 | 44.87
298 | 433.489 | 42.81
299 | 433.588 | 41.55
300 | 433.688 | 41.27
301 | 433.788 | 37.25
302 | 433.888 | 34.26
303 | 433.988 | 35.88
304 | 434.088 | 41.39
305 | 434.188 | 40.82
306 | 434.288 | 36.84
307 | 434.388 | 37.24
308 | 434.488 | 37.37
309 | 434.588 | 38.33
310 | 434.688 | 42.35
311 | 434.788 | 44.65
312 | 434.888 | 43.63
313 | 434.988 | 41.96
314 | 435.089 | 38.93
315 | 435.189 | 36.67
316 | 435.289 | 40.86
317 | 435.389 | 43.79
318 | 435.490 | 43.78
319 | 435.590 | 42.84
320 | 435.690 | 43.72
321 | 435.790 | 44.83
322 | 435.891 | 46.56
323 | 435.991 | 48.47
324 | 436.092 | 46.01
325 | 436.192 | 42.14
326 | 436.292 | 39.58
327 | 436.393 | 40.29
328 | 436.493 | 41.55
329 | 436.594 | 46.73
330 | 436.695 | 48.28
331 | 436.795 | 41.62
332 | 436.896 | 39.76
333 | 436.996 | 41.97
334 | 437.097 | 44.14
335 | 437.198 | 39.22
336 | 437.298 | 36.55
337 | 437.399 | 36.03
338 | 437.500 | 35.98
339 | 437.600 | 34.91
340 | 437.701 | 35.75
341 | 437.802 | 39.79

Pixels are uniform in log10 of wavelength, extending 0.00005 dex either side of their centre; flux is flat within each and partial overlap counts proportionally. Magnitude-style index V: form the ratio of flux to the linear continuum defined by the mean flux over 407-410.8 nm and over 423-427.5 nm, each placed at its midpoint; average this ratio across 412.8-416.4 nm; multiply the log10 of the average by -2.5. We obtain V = 0.08 mag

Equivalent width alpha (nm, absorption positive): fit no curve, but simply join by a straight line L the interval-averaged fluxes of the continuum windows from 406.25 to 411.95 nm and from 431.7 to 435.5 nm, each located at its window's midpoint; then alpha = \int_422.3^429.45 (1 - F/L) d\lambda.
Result 0.578 nm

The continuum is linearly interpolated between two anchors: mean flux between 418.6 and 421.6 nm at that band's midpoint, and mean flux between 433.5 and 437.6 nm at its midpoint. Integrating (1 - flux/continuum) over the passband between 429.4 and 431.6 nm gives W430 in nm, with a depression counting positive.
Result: 0.52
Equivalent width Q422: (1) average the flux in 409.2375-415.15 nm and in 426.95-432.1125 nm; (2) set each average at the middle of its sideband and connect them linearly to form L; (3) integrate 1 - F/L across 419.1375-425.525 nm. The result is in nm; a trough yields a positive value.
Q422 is -0.38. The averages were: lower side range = 32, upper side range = 32.8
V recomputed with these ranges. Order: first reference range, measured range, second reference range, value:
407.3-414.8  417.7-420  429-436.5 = 0.10 mag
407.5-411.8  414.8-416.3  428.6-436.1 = 0.16 mag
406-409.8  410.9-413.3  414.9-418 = -0.08 mag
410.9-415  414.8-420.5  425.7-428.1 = 0.08 mag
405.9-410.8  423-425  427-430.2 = -0.10 mag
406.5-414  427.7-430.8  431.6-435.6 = 0.23 mag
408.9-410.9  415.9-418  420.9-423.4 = 0.08 mag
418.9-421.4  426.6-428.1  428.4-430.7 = -0.11 mag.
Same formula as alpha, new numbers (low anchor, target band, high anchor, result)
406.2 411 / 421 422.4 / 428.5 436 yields -0.069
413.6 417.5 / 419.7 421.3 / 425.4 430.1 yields -0.044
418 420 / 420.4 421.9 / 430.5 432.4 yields -0.170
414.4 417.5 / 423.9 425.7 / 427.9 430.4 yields -0.229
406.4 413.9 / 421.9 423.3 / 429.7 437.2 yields 0.069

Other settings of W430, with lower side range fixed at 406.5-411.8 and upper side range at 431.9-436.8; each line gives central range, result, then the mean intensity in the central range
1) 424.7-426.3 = 0.09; 35.8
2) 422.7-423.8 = 0.10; 33.8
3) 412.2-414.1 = 0.13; 30.9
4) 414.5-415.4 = 0.09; 30.5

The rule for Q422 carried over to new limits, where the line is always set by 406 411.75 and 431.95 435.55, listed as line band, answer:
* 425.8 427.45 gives 0.12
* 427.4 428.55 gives 0.06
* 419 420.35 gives 0.11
